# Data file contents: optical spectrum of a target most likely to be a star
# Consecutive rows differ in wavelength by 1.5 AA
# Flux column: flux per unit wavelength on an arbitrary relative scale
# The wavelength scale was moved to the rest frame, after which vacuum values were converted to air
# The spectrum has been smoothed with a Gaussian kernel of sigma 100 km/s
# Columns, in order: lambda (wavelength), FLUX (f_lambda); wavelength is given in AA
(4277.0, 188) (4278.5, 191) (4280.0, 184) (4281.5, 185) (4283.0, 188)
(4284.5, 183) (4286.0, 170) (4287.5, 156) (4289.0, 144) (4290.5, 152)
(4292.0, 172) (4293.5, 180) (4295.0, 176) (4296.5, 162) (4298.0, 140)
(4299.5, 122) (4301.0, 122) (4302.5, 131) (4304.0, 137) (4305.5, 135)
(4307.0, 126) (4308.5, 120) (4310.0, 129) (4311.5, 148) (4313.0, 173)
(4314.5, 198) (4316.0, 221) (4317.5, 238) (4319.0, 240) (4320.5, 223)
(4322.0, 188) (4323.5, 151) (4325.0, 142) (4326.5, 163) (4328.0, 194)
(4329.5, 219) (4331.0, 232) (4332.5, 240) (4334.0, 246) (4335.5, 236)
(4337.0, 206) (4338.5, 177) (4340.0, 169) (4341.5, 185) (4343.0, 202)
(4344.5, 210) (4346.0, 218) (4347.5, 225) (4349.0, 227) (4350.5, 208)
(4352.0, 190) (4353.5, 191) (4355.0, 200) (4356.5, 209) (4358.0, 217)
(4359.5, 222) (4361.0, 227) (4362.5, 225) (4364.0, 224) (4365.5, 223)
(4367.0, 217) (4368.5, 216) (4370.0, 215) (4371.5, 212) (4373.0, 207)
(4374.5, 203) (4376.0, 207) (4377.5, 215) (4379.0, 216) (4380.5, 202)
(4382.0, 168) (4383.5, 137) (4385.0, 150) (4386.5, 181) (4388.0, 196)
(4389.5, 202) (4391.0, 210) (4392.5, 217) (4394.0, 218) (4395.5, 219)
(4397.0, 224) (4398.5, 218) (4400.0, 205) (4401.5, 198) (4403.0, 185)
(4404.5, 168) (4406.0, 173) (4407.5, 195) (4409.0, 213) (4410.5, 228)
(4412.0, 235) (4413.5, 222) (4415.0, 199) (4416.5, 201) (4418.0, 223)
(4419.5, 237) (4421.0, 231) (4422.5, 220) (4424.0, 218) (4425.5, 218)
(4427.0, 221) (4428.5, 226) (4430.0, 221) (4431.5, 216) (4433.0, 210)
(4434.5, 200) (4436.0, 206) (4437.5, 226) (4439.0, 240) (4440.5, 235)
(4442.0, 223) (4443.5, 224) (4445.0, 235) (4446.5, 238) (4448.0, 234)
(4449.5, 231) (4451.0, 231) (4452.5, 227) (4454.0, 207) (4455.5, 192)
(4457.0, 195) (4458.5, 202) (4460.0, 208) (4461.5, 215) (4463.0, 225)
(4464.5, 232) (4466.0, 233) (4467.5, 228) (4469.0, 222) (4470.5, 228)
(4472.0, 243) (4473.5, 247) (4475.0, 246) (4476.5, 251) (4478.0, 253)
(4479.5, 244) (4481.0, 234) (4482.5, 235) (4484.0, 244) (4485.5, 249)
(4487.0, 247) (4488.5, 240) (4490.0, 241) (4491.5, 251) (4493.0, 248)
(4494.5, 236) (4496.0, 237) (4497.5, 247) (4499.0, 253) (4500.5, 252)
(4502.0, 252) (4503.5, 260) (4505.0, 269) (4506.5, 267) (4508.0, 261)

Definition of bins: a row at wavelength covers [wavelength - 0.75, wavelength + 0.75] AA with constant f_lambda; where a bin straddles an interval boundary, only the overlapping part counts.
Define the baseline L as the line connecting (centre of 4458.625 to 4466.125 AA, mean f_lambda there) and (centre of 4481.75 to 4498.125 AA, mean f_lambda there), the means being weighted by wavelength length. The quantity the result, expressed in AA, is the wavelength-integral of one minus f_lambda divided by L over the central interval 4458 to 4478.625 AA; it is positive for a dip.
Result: -0.5 AA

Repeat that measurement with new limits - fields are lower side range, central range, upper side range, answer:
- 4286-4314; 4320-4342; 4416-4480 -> -4.67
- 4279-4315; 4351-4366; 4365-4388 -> -1.94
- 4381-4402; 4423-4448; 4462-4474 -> -0.71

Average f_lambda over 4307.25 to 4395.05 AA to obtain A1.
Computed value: 200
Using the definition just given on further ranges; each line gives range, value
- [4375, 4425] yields 204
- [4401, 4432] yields 212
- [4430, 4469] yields 221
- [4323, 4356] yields 202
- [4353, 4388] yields 204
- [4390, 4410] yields 204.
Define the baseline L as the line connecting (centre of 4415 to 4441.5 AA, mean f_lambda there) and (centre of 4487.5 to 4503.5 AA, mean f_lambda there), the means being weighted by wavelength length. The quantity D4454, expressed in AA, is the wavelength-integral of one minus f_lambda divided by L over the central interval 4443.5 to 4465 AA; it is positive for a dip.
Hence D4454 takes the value 1.0 AA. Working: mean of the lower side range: 220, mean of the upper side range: 246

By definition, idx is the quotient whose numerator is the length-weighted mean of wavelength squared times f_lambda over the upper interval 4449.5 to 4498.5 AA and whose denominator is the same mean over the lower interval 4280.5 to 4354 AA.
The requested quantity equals 1.4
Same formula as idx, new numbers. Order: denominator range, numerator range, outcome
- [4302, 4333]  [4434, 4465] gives 1.31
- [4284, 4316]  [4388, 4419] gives 1.43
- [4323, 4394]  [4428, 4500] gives 1.19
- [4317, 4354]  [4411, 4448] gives 1.13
